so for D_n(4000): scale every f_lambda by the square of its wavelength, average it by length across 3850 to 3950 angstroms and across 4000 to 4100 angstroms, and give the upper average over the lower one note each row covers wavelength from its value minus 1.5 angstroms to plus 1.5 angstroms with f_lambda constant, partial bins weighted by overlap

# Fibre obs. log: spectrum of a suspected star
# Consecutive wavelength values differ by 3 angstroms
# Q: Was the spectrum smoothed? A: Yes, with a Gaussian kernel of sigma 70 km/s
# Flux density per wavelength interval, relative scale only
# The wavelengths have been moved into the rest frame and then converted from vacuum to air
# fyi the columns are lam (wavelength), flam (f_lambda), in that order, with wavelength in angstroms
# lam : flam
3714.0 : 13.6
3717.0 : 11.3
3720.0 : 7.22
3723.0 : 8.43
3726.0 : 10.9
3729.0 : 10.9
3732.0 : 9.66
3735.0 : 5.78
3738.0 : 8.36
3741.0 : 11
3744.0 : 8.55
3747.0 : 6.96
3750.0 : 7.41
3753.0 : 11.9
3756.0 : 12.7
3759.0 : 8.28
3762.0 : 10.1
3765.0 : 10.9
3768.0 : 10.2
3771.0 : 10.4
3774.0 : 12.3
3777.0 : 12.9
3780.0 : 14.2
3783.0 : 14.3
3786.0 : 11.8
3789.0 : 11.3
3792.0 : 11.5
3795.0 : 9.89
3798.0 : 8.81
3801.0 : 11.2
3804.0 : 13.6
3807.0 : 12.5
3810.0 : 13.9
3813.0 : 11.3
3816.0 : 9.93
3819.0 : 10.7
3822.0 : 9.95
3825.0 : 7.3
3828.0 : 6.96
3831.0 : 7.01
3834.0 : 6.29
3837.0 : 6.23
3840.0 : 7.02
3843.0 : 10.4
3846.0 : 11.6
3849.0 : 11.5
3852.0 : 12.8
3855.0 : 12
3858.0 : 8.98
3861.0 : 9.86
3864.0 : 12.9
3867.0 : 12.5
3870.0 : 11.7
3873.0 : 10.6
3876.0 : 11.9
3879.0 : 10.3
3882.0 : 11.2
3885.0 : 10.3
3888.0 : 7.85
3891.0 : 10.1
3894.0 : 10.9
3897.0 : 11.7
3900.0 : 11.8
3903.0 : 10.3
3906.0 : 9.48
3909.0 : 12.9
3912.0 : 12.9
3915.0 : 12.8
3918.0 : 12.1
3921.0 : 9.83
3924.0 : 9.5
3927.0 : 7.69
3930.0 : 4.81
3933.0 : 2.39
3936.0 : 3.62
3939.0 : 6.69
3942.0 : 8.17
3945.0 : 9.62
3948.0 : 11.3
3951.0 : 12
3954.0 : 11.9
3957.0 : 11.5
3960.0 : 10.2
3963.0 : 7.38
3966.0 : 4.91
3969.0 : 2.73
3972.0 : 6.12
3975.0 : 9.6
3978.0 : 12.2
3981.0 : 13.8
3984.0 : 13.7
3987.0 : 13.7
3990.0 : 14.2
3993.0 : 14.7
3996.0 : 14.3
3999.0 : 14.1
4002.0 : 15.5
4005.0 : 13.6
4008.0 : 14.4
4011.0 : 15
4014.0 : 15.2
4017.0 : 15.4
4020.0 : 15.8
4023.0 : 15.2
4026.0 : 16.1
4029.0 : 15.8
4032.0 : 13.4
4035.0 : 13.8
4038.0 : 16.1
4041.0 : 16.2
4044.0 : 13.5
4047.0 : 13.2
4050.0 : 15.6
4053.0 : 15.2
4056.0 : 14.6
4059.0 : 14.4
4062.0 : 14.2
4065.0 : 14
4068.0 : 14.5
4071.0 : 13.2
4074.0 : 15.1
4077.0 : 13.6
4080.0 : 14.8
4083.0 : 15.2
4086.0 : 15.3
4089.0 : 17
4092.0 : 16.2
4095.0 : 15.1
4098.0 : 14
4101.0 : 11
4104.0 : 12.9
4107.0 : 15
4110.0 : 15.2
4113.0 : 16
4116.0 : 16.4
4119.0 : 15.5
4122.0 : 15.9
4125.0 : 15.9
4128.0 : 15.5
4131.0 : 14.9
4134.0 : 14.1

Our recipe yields 1.59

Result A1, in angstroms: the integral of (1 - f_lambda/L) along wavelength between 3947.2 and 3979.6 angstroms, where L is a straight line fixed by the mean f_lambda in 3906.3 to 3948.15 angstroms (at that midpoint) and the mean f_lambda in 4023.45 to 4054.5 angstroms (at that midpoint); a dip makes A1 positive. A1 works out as 5.0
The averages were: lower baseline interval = 8.82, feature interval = 9.04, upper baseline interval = 14.9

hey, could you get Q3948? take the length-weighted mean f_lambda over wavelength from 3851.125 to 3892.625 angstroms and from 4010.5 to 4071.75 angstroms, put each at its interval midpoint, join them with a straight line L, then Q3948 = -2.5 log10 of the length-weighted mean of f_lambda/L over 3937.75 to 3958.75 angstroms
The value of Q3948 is 0.235 mag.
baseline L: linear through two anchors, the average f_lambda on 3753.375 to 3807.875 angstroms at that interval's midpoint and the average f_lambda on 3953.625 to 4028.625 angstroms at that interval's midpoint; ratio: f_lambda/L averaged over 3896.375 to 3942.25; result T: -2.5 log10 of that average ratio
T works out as 0.31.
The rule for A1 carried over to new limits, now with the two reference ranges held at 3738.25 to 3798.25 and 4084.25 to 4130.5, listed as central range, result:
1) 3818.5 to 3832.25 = 3.9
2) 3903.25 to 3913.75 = 0.8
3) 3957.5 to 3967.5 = 4.0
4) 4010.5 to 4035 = -2.0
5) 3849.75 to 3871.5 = 0.8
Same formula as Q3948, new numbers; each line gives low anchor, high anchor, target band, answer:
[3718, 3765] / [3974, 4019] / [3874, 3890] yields 0.15 mag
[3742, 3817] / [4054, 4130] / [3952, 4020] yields 0.13 mag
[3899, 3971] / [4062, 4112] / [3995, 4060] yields -0.20 mag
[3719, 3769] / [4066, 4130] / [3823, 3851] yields 0.28 mag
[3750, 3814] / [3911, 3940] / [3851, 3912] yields -0.20 mag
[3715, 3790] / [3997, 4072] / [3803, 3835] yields 0.14 mag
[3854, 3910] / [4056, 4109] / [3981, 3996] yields -0.10 mag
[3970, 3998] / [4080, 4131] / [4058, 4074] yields 0.00 mag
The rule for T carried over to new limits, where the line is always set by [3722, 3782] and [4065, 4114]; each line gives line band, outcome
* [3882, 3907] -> 0.16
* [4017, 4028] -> -0.14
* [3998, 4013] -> -0.08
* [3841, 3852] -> 0.02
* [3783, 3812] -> -0.10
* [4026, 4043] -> -0.09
